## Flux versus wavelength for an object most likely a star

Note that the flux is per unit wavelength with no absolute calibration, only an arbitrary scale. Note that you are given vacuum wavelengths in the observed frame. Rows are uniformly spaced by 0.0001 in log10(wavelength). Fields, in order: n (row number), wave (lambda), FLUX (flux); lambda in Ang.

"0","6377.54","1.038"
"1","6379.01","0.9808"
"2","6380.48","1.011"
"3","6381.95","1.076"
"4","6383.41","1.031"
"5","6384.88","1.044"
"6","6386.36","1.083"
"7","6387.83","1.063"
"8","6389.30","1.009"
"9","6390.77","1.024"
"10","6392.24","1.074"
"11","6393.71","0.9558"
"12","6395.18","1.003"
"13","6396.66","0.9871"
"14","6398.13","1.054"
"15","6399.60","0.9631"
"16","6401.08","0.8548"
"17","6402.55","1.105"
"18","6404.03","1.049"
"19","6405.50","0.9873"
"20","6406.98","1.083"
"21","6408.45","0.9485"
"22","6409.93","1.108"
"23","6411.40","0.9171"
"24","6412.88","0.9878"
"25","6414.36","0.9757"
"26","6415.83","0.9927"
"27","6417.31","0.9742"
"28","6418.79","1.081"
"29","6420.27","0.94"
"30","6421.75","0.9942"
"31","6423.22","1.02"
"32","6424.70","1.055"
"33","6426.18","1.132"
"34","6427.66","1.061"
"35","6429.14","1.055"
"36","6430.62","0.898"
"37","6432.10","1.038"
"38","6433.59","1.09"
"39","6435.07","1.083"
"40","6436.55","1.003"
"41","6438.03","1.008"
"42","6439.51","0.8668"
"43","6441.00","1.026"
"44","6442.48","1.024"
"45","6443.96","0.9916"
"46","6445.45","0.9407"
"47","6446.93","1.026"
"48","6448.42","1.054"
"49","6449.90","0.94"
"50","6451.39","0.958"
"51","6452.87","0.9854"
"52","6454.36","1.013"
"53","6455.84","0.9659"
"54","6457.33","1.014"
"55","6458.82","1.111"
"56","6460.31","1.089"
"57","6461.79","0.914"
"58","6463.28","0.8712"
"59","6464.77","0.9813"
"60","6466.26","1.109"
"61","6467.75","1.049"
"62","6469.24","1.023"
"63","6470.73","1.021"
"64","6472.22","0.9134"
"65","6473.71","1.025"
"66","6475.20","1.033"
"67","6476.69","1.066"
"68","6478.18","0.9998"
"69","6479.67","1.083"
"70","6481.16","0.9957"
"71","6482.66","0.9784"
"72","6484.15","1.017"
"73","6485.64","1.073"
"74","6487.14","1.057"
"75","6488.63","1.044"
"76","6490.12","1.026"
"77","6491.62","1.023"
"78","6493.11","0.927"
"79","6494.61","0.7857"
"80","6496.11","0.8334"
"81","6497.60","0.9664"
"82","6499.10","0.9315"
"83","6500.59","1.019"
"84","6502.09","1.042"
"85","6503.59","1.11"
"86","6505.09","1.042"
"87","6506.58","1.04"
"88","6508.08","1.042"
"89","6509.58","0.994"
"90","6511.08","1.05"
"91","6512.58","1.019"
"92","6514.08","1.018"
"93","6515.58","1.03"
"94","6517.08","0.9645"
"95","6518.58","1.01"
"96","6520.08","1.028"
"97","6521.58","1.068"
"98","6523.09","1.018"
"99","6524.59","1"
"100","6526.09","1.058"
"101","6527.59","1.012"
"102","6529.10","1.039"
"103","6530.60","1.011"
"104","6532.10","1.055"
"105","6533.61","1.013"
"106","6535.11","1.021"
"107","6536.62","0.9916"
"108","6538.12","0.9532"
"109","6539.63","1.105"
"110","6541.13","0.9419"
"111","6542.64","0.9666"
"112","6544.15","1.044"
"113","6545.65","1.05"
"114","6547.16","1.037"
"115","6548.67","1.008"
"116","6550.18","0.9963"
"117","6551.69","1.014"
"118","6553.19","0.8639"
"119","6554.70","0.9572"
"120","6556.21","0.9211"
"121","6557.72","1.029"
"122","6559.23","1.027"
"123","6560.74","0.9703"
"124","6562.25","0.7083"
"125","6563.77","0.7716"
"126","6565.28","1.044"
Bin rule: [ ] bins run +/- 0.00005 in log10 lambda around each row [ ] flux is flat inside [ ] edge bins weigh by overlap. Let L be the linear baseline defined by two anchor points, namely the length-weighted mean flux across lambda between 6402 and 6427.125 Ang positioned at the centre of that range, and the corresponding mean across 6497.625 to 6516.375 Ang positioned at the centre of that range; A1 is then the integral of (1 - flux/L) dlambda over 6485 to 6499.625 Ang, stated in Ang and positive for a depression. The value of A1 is 0.8 Ang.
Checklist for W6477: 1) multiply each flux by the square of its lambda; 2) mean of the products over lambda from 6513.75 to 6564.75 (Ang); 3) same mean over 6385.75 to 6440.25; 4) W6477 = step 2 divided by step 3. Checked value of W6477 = 1.0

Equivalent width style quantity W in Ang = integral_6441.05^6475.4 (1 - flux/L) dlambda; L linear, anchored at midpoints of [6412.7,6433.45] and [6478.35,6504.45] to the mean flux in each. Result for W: 0.12 Ang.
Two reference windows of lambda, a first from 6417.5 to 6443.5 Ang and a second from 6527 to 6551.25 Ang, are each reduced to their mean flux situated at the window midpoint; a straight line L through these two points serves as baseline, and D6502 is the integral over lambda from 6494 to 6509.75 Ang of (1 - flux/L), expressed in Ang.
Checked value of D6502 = 0.5 Ang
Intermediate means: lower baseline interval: 1.02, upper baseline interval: 1.01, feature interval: 0.984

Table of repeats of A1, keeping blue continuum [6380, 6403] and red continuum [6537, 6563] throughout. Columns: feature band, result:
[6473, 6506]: -0.34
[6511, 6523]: -0.44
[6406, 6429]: -0.13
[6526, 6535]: -0.43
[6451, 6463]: 0.00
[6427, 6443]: -0.08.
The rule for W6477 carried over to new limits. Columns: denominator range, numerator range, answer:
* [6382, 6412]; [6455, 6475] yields 1.01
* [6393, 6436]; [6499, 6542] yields 1.04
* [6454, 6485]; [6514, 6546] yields 1.02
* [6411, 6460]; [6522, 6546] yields 1.04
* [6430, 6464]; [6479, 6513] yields 1.02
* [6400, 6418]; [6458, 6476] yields 1.03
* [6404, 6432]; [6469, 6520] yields 1.02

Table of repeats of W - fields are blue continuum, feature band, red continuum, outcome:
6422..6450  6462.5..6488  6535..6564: -0.4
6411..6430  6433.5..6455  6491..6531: 0.3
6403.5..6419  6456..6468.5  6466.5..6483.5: 0.0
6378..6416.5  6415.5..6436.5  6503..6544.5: -0.3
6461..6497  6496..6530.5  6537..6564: -1.3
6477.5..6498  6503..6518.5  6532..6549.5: -0.5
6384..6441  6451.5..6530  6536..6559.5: -0.6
